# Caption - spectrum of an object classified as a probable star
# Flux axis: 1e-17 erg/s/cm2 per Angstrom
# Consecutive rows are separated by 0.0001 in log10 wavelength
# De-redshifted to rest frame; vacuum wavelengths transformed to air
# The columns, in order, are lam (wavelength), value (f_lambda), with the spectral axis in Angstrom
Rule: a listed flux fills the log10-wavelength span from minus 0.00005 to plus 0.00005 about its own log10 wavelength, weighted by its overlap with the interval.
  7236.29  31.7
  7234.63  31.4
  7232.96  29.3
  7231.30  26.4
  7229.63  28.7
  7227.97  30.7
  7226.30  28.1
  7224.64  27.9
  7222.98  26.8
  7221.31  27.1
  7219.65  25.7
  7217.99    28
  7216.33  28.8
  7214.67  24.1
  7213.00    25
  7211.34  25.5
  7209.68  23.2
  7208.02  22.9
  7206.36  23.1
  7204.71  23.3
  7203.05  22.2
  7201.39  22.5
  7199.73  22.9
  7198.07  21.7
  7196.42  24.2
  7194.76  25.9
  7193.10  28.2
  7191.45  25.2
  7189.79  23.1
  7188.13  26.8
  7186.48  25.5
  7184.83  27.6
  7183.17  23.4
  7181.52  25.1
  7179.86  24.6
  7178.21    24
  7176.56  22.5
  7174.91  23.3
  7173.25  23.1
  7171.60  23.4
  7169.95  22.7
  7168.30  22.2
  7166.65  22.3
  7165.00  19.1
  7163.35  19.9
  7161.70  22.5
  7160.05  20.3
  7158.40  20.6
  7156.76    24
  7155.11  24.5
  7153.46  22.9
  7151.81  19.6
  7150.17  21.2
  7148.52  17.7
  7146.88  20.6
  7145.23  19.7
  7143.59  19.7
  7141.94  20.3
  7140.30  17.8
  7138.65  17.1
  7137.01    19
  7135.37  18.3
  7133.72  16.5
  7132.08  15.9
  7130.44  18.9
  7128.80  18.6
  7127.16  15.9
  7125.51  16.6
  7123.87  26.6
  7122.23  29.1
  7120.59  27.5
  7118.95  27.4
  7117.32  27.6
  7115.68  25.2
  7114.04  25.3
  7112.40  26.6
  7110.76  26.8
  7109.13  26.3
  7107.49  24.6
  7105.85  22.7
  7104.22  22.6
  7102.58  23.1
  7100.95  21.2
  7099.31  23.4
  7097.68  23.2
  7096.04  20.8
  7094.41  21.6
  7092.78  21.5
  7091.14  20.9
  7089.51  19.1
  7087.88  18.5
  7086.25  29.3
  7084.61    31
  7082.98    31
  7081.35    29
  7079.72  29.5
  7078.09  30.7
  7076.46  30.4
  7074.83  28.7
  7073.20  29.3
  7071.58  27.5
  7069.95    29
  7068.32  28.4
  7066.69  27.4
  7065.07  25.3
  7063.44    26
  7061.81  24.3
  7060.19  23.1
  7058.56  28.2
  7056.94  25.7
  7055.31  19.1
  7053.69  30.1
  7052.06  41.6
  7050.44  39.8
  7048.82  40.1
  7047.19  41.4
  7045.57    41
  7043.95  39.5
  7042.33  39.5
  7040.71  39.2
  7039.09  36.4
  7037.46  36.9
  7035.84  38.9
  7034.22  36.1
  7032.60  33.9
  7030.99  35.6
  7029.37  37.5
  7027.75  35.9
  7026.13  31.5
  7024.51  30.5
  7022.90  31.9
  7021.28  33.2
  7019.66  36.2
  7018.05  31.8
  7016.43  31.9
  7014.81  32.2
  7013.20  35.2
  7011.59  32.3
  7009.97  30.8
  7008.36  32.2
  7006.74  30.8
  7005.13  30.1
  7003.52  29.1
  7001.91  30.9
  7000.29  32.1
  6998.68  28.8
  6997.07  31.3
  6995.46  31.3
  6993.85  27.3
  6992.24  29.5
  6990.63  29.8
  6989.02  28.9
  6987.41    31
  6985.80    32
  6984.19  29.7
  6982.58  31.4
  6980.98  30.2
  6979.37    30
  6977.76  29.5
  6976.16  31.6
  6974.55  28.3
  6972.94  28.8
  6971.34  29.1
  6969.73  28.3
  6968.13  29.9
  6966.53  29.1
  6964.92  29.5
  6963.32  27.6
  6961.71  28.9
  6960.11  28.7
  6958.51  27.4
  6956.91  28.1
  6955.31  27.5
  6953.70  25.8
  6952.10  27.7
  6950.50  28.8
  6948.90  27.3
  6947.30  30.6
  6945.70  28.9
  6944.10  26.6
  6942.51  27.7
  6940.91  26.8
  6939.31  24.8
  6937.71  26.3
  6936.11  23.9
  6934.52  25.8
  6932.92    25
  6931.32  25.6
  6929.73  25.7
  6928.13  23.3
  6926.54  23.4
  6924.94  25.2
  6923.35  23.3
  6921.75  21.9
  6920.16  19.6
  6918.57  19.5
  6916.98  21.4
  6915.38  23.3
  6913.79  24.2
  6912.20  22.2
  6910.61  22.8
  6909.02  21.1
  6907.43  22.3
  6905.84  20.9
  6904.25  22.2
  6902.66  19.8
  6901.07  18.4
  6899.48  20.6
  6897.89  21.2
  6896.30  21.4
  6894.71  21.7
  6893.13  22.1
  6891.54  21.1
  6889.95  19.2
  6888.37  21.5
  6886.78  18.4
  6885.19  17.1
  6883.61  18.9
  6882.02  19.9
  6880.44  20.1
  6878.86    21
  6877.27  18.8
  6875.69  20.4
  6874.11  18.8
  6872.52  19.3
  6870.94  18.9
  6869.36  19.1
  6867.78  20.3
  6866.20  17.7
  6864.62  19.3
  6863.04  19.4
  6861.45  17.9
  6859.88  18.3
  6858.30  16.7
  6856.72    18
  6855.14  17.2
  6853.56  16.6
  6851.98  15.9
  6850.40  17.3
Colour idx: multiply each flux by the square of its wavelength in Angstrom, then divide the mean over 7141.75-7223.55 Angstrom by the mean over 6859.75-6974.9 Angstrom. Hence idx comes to 1.1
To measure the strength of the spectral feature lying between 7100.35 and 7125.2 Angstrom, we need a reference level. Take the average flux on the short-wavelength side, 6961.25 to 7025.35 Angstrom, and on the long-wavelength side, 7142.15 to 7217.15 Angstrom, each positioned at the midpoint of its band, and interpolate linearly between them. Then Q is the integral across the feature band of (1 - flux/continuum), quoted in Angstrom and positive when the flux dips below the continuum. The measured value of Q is 0.4 Angstrom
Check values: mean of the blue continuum 30.6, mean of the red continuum 23.1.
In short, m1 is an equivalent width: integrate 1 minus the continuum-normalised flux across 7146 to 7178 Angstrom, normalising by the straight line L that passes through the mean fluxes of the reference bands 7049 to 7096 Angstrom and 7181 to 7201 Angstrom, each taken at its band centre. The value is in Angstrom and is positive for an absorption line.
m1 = 4.7 Angstrom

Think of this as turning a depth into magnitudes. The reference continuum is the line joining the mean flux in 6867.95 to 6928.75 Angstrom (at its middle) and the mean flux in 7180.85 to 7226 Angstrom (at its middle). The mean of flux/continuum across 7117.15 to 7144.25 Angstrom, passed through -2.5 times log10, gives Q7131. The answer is 0.17 mag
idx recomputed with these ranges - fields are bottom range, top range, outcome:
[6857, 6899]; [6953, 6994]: 1.53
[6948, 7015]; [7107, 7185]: 0.78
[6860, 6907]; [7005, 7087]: 1.71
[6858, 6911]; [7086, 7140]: 1.19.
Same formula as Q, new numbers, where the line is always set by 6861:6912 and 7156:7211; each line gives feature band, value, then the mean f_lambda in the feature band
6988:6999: -4.3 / 29.6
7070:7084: -4.6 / 29.5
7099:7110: -0.4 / 23.4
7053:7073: -3.8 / 26.3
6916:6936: -2.7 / 23.3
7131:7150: 3.6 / 18.5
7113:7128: -1.3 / 24.6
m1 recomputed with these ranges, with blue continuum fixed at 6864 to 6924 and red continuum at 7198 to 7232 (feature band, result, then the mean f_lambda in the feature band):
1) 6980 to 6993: -4.9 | 30.3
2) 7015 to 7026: -4.9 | 32.5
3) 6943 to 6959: -4.8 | 27.9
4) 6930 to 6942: -2.5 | 25.5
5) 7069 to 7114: -3.6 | 25.5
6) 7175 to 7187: 0.2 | 24.6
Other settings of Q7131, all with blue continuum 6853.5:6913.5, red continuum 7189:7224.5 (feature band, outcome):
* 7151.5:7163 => 0.09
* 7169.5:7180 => 0.04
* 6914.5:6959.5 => -0.22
